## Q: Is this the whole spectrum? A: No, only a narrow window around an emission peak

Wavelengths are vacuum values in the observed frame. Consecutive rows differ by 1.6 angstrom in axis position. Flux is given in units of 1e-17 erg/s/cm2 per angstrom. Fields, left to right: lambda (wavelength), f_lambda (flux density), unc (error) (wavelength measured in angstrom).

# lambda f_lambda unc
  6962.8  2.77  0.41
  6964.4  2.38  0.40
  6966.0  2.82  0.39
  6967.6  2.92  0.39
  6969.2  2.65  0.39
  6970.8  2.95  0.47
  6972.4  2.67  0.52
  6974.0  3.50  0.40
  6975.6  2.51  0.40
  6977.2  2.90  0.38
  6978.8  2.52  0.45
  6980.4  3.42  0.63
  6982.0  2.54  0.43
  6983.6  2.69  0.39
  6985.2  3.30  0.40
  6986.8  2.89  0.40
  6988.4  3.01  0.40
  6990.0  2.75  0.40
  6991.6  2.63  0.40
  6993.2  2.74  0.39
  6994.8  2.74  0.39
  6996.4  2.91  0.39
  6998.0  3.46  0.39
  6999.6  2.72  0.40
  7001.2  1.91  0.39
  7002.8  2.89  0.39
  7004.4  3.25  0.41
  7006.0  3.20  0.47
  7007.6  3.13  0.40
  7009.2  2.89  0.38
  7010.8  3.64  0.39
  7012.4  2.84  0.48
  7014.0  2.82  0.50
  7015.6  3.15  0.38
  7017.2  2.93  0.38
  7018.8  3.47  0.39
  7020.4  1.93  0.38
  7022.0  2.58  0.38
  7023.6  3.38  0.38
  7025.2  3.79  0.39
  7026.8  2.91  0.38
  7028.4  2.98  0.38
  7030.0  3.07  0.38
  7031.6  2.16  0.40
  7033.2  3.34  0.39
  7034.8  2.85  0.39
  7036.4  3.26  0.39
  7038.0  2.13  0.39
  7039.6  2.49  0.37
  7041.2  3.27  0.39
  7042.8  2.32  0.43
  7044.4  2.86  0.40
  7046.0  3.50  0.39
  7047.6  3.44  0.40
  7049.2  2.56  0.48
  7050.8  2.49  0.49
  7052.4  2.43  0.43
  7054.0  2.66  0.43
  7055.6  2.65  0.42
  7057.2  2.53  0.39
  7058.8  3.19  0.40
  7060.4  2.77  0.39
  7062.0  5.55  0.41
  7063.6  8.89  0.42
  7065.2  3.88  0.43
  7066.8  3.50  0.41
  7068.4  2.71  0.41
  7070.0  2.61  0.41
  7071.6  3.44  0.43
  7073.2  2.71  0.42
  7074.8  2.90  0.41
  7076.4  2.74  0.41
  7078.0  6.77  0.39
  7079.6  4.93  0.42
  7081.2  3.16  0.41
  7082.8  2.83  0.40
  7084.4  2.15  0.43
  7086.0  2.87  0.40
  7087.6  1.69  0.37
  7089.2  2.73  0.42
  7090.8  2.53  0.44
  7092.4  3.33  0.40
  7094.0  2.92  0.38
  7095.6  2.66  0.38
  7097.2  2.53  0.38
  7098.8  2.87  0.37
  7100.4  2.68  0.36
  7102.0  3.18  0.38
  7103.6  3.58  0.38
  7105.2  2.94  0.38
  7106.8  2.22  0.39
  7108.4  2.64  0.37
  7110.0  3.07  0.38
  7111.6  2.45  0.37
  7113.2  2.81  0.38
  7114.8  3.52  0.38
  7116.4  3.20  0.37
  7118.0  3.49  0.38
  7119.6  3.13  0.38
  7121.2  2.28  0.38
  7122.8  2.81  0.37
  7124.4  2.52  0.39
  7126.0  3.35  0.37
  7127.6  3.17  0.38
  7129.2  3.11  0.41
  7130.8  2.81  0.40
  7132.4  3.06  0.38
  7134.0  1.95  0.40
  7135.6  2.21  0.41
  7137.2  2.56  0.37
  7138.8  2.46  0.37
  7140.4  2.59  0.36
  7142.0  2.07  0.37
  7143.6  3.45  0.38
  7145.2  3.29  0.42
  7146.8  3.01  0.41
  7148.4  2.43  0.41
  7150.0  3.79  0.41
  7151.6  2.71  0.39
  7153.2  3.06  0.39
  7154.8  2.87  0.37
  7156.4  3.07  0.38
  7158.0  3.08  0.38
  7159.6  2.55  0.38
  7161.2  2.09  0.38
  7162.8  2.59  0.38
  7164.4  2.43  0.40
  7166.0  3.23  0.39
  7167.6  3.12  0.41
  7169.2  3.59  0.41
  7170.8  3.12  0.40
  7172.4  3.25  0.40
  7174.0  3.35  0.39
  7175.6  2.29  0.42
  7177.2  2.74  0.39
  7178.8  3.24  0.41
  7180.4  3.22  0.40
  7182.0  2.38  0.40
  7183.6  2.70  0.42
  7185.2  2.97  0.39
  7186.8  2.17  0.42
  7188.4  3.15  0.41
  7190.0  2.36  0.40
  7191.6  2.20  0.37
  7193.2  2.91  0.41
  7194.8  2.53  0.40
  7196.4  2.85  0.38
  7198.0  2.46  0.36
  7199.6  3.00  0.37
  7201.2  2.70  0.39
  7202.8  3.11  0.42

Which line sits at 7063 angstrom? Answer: [S II] 6716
